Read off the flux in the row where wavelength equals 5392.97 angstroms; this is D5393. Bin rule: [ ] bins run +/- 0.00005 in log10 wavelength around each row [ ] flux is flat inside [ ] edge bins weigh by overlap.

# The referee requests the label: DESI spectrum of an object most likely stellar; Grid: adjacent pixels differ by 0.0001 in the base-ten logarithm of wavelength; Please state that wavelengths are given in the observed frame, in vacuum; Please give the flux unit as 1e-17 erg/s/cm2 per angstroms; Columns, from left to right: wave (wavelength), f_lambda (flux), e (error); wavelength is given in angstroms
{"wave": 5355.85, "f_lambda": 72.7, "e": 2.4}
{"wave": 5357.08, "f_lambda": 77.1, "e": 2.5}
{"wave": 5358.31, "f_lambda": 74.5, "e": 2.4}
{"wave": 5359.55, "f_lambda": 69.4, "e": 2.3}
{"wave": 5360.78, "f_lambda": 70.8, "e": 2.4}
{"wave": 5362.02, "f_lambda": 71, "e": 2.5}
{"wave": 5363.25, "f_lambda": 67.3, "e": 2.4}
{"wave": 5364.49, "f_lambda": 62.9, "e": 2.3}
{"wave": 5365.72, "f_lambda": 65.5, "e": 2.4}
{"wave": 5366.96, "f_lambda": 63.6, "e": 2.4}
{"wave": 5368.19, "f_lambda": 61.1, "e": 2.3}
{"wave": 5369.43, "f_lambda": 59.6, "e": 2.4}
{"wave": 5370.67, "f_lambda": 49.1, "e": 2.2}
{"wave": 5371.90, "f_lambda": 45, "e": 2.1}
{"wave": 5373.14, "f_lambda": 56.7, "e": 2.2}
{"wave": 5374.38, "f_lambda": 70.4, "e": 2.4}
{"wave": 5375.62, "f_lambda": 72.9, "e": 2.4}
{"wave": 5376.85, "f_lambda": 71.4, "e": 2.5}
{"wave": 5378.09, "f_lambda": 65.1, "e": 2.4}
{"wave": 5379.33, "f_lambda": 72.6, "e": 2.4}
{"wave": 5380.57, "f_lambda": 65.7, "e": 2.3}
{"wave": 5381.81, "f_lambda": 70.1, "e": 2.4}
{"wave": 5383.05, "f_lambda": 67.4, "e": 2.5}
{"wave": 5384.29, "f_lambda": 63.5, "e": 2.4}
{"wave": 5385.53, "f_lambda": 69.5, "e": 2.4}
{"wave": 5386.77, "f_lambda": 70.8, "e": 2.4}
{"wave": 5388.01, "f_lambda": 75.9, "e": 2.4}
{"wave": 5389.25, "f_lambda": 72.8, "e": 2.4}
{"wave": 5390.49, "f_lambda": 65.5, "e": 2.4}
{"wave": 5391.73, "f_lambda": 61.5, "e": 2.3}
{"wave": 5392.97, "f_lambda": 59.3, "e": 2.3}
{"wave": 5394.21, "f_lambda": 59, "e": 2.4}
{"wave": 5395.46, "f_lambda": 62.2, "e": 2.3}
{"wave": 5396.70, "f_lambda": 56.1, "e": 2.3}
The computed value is 59.3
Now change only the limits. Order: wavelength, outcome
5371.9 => 45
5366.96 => 63.6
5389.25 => 72.8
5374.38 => 70.4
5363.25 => 67.3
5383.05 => 67.4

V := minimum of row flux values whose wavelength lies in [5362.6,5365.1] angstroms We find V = 62.9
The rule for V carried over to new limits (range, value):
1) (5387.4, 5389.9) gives 72.8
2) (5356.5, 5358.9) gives 74.5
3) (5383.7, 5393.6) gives 59.3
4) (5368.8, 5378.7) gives 45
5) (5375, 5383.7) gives 65.1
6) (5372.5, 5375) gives 56.7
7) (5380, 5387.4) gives 63.5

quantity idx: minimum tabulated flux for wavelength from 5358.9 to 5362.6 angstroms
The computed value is 69.4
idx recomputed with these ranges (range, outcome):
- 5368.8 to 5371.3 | 49.1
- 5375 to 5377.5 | 71.4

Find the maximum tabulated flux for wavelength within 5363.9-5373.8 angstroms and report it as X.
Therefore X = 65.5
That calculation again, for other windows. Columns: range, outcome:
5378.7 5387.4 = 72.6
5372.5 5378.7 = 72.9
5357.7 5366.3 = 74.5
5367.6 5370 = 61.1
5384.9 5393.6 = 75.9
